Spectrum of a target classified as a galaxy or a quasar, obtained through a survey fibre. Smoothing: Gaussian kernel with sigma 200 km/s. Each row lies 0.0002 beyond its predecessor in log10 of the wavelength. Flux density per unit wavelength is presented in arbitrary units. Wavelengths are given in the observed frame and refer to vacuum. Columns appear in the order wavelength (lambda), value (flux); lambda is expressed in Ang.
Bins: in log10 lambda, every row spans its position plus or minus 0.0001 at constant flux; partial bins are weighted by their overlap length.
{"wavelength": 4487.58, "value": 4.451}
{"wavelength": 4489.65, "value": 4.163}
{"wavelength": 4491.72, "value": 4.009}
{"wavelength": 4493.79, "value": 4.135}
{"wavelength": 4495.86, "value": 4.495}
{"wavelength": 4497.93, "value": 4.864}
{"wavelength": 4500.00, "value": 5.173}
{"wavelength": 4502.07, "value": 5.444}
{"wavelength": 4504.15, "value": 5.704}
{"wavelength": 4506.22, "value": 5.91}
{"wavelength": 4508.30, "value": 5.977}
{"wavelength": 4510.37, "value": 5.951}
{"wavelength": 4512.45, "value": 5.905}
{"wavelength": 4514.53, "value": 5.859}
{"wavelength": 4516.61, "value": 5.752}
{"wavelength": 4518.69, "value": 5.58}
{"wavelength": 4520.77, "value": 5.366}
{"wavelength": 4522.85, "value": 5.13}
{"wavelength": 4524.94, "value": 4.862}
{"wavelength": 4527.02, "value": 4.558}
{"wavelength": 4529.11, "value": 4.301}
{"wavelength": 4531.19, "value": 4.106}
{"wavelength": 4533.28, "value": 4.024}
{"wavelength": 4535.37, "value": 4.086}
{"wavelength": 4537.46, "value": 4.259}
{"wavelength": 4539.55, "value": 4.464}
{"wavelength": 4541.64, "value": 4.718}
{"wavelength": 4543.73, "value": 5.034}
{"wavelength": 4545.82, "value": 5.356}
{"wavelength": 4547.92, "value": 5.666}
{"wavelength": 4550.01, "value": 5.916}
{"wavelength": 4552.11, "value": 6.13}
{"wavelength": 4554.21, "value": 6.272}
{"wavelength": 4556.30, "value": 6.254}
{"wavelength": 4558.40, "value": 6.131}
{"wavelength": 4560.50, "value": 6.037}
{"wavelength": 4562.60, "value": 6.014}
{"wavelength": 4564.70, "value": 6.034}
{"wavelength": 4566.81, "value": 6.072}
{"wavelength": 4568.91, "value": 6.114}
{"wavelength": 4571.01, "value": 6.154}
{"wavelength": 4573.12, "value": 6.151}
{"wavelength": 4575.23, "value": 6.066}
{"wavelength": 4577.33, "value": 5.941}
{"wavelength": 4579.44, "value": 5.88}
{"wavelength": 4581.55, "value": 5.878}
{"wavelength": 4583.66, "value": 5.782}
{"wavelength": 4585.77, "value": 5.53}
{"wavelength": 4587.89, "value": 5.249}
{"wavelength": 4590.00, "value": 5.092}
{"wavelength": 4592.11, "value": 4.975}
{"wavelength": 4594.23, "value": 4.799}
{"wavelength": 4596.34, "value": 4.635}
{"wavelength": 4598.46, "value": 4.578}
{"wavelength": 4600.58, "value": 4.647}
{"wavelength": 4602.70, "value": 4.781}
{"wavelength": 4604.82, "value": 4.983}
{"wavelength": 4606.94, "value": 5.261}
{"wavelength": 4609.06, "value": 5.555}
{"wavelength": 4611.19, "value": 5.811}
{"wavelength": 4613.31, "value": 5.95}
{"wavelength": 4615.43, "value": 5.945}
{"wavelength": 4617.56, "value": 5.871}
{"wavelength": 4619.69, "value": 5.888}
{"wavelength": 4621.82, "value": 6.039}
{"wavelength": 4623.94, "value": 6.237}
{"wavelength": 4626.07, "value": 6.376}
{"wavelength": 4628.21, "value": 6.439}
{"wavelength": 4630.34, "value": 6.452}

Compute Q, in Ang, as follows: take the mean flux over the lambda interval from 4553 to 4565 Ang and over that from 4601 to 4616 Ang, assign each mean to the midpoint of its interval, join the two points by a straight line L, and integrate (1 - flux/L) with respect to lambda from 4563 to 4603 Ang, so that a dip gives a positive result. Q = 2.0 Ang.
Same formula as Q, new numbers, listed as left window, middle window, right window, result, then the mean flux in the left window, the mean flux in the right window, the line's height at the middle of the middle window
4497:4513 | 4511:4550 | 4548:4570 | 5.7 Ang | 5.61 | 6.08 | 5.83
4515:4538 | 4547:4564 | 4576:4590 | -2.7 Ang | 4.77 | 5.67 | 5.23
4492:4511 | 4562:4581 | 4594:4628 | -2.2 Ang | 5.23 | 5.5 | 5.4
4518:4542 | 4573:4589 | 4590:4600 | -3.5 Ang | 4.6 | 4.78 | 4.74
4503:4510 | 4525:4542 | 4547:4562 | 4.7 Ang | 5.87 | 6.06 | 5.98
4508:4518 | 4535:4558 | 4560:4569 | 2.5 Ang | 5.87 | 6.05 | 5.99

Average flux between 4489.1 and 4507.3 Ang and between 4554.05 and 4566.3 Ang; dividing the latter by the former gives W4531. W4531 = 1.2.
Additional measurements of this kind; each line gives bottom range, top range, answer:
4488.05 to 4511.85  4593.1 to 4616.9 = 1.02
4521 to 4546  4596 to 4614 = 1.12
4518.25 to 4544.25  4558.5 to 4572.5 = 1.31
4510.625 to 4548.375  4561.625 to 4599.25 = 1.13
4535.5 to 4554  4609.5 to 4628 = 1.16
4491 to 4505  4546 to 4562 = 1.24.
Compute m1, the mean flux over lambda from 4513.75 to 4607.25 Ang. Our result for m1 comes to 5.34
